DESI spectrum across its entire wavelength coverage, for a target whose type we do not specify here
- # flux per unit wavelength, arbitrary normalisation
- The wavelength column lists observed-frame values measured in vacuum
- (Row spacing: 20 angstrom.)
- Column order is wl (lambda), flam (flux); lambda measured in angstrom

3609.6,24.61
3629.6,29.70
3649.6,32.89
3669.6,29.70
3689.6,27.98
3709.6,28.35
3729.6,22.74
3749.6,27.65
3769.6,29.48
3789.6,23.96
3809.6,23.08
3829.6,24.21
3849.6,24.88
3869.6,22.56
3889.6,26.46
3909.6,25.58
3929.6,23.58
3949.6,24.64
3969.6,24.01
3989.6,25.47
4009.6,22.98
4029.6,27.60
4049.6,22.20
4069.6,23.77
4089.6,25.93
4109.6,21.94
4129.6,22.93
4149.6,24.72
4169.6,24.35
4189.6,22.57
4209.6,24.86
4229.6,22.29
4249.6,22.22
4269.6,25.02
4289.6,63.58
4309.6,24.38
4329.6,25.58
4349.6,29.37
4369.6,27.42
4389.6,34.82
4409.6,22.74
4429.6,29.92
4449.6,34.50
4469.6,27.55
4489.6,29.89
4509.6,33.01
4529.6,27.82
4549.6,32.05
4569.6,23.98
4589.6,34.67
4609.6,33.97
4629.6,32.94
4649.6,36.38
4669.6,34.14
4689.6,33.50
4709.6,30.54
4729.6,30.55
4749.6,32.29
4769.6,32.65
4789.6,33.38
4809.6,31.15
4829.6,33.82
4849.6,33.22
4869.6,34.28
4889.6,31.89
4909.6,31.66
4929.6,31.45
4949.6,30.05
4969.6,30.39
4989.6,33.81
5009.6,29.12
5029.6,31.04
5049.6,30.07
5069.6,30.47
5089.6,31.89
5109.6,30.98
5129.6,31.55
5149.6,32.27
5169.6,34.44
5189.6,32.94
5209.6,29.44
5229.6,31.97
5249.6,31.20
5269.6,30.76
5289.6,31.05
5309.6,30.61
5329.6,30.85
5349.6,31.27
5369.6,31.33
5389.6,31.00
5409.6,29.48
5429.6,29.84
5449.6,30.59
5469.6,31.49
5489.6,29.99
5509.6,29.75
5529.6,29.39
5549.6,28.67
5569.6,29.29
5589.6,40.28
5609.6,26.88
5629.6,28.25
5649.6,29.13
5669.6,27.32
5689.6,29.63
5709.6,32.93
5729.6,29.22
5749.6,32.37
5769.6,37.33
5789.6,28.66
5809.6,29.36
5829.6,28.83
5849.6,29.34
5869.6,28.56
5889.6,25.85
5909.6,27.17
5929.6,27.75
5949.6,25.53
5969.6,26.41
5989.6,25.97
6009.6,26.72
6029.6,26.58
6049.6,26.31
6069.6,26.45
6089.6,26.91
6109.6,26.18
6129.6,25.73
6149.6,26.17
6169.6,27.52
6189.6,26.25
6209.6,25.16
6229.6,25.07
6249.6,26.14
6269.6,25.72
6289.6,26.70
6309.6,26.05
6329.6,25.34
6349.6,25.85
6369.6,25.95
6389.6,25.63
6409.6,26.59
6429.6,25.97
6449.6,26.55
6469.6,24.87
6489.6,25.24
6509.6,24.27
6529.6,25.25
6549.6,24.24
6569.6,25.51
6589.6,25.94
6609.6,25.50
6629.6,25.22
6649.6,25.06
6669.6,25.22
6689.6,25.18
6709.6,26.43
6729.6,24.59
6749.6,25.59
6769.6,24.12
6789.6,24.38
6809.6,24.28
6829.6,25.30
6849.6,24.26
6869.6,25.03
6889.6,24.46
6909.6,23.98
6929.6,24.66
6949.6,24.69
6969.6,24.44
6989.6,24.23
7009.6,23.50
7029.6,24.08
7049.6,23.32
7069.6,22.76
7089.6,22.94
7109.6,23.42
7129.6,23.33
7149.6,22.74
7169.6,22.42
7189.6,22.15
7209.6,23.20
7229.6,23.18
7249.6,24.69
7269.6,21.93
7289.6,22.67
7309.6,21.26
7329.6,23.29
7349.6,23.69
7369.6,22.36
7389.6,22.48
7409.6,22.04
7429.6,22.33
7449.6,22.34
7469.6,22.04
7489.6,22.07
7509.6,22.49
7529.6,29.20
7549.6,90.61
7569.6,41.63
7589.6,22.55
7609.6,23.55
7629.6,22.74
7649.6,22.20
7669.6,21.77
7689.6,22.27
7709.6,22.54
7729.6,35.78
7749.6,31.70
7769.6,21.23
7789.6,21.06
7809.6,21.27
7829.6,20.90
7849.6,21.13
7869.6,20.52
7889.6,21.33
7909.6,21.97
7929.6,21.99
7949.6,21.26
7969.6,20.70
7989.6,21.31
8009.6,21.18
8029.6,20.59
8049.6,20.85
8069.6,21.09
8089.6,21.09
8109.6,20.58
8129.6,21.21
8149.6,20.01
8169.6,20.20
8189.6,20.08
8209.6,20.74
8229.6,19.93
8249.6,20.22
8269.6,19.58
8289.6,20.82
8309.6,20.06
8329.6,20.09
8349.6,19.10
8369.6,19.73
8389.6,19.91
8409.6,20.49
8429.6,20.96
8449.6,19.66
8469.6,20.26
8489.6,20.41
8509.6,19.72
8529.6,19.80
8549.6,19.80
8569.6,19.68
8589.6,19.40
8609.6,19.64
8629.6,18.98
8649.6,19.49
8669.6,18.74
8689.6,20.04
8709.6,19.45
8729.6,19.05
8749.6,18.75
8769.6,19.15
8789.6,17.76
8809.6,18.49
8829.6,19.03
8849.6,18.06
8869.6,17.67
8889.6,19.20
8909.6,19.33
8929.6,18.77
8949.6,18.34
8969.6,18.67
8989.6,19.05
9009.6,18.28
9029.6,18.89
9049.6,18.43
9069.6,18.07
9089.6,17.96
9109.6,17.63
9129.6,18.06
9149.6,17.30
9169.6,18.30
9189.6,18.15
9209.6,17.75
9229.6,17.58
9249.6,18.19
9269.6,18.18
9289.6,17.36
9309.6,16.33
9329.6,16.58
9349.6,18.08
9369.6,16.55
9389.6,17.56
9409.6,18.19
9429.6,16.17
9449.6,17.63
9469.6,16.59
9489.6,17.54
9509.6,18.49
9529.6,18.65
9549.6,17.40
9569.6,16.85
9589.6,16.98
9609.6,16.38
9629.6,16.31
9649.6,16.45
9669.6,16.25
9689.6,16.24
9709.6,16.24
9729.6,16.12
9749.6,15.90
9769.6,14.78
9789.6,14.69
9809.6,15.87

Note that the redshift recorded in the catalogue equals 0.15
